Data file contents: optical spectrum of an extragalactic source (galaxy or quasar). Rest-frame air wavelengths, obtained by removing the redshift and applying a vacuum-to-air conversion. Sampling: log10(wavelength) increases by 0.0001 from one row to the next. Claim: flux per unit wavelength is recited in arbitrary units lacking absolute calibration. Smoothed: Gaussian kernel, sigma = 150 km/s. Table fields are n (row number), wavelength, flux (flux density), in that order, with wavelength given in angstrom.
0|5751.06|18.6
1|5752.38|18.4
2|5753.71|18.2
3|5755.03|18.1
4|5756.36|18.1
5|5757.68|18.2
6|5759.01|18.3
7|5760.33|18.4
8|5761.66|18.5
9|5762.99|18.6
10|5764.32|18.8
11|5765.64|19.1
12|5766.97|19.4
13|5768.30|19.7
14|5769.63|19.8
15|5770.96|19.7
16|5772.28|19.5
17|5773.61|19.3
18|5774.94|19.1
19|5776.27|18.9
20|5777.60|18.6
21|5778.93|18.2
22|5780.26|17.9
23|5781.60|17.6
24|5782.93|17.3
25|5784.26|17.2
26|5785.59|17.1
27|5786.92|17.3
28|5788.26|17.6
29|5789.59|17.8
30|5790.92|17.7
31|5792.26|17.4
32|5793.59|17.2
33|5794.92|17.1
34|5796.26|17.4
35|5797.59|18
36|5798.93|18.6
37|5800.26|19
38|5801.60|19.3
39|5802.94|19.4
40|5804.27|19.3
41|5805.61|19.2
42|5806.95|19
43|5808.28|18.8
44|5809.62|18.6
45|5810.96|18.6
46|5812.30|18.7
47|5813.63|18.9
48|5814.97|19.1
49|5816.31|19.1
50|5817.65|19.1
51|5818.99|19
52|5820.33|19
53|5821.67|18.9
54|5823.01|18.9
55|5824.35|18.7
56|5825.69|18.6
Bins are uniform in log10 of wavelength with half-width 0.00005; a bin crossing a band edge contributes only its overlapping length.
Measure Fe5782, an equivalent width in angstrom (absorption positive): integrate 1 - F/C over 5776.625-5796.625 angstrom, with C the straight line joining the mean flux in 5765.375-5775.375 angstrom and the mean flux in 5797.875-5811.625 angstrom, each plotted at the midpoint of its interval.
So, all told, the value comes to 1.7 angstrom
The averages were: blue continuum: 19.5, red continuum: 18.9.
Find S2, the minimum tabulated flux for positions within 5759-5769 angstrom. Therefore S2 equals 18.3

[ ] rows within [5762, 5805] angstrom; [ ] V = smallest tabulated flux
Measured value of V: 17.1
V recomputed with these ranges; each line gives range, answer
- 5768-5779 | 18.2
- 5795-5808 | 17.4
